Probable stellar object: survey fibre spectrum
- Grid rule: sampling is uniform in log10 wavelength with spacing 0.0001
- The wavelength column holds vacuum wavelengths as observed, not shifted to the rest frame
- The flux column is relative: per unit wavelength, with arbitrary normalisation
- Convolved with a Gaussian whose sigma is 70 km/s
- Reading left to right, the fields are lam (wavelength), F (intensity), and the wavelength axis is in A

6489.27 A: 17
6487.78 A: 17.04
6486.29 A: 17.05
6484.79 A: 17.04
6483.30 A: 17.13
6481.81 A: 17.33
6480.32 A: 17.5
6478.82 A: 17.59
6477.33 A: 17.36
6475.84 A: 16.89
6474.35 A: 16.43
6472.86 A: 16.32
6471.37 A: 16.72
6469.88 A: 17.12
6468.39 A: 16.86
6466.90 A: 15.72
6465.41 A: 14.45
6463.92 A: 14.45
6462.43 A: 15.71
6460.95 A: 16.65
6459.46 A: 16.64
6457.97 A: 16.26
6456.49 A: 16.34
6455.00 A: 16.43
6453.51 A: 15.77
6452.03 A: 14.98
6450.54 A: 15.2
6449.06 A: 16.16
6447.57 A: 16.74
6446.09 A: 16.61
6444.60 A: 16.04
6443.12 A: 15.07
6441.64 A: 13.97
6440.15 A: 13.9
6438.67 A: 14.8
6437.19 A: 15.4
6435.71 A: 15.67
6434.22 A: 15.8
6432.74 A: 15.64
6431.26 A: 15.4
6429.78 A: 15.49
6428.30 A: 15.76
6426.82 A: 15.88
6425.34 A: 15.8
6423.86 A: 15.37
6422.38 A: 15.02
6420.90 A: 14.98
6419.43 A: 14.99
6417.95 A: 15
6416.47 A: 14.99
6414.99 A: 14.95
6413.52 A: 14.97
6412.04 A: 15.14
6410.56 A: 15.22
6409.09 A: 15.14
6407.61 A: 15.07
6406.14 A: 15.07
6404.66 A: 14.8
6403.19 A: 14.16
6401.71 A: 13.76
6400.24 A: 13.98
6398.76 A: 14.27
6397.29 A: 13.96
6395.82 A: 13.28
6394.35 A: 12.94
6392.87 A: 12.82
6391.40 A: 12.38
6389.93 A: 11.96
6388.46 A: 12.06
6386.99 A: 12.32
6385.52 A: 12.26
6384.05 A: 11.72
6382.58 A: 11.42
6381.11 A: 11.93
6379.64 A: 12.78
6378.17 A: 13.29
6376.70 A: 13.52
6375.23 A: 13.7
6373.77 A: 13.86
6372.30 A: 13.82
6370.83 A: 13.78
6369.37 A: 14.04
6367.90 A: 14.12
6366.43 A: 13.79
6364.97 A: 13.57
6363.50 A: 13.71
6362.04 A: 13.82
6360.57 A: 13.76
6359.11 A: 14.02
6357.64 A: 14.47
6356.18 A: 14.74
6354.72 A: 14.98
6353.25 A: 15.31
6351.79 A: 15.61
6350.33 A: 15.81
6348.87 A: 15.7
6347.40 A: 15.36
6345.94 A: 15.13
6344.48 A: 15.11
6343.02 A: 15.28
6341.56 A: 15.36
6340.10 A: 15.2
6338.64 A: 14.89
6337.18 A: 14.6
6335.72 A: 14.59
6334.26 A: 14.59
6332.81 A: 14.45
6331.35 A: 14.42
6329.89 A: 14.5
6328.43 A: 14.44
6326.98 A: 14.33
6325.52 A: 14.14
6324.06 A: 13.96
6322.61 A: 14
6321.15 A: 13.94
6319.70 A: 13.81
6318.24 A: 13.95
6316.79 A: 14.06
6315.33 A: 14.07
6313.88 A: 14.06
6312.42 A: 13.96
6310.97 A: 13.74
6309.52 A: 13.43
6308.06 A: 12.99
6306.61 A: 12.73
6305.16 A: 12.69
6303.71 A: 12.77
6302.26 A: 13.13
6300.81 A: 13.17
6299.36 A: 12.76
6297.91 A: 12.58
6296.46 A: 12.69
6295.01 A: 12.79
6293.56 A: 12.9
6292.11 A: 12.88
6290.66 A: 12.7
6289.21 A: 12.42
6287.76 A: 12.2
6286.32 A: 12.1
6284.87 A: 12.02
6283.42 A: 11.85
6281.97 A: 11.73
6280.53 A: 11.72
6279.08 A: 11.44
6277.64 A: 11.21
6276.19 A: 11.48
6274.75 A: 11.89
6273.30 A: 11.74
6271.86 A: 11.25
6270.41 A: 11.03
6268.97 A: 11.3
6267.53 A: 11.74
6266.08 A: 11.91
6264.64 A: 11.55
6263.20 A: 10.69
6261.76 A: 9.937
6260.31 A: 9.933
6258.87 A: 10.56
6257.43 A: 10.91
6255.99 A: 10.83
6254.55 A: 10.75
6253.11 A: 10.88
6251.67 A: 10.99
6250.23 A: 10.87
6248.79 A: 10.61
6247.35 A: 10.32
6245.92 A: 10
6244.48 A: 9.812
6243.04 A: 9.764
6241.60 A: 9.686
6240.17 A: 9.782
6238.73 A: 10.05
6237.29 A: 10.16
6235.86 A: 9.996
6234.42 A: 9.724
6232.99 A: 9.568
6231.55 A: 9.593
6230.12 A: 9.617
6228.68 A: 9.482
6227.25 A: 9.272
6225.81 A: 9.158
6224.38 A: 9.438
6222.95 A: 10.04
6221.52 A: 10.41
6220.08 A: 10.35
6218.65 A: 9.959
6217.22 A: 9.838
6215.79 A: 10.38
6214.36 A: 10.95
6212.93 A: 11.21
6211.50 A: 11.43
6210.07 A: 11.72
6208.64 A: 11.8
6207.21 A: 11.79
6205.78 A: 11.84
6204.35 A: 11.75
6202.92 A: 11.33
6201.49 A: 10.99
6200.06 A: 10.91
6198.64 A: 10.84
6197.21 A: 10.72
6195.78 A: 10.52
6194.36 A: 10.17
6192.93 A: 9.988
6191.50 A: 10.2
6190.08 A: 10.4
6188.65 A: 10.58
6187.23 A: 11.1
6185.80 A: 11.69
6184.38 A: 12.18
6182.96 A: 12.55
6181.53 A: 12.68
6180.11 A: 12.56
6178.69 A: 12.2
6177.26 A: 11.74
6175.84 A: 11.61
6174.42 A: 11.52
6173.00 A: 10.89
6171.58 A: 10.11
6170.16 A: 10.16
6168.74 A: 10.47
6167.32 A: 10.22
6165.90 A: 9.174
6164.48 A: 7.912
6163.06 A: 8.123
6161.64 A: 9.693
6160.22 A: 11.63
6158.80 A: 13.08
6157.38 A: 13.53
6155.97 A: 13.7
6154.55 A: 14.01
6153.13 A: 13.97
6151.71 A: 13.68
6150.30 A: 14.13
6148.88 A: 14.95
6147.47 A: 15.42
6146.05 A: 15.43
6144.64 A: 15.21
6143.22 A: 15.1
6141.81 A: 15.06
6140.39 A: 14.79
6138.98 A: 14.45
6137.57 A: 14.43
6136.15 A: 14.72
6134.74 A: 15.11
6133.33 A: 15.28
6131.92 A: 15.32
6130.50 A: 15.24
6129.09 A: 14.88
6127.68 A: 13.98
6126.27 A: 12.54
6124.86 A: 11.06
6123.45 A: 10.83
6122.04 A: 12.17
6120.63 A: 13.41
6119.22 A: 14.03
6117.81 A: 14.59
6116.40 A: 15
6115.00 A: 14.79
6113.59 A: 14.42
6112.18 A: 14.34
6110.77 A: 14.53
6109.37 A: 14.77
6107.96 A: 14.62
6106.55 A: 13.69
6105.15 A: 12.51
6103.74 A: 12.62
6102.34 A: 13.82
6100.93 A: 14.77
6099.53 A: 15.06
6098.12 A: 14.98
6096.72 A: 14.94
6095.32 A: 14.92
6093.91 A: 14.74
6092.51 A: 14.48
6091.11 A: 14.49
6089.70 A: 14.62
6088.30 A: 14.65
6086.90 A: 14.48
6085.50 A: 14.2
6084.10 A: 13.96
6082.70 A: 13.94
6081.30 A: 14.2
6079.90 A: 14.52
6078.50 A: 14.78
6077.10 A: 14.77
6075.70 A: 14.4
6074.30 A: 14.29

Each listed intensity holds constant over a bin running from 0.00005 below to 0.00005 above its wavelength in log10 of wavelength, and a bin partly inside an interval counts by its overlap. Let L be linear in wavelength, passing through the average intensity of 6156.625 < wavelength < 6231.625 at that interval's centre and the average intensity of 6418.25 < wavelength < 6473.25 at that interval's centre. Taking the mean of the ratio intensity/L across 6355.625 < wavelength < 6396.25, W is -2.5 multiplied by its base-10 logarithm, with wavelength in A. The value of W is 0.09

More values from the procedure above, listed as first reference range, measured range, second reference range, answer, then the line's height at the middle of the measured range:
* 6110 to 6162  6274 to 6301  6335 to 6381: 0.170 mag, 14.3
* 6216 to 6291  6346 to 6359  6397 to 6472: -0.147 mag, 13.3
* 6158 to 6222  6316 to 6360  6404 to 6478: -0.076 mag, 13.7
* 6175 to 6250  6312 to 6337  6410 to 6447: -0.091 mag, 13.1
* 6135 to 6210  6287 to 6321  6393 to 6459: 0.040 mag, 13.7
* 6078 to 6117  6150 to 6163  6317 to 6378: 0.131 mag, 14.4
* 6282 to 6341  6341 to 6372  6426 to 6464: -0.030 mag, 14.2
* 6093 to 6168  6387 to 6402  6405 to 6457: 0.161 mag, 15.2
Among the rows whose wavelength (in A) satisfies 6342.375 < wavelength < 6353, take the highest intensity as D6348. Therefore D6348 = 15.81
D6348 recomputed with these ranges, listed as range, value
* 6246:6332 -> 14.5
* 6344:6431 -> 15.88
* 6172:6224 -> 12.68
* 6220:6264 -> 10.99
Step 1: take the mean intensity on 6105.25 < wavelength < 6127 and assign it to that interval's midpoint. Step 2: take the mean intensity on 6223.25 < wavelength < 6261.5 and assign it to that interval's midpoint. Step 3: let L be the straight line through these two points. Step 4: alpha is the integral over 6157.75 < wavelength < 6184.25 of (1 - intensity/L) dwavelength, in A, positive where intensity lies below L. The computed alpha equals 2.4 A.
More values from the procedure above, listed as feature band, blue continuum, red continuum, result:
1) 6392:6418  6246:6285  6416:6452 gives 0.5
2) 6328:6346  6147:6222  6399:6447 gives -1.3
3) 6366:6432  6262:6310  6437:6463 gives 2.7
